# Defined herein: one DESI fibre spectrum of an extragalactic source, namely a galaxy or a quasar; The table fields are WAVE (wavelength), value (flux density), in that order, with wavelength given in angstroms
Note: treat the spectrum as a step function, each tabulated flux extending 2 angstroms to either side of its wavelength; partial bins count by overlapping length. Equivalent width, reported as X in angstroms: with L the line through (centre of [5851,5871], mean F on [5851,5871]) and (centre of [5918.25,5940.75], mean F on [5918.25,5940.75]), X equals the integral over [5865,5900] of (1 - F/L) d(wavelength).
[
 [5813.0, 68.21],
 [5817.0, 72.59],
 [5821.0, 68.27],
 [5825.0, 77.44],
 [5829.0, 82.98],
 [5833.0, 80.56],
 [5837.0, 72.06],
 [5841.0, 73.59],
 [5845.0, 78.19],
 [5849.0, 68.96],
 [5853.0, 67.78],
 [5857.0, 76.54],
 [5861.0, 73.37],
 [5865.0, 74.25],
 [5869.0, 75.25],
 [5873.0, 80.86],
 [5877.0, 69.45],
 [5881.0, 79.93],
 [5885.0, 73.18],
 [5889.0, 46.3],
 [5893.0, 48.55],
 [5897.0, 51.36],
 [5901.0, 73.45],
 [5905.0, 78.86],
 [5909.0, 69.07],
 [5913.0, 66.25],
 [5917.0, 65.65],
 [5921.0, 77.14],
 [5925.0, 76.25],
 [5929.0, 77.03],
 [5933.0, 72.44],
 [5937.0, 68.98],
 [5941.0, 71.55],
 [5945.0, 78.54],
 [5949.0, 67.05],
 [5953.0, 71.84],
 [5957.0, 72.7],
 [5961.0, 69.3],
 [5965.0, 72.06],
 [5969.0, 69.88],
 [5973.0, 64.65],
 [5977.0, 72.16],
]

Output 3.4 angstroms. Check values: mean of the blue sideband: 73.4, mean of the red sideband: 73.9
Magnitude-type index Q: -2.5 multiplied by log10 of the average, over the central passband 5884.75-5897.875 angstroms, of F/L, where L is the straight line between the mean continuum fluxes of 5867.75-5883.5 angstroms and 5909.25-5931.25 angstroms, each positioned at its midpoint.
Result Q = 0.38 mag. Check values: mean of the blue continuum 76.3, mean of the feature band 52.7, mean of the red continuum 72.2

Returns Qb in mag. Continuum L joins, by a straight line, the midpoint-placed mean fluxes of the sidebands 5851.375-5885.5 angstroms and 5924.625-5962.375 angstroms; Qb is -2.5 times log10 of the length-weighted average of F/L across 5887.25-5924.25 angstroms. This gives 0.14 mag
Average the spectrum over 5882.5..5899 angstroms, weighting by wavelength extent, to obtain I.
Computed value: 55.6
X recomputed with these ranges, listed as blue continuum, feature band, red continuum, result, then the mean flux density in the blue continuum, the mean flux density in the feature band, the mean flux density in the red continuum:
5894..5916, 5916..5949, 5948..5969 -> -2.15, 66.8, 73.3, 70.7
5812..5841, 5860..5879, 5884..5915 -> -1.91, 74.7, 74.7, 63.1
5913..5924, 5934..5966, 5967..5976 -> -1.14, 70.9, 71.5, 67.8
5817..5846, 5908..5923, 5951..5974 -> 0.57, 75.8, 69.6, 70.3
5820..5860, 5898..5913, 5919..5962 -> 0.48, 74.8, 71.3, 73.1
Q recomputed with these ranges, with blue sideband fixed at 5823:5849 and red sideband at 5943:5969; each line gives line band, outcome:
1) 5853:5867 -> 0.030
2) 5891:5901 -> 0.333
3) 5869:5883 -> -0.020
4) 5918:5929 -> -0.038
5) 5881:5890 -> 0.140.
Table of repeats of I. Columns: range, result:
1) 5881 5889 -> 68.1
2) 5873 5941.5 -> 68.8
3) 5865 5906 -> 67.8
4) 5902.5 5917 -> 70.7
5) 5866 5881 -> 75.8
